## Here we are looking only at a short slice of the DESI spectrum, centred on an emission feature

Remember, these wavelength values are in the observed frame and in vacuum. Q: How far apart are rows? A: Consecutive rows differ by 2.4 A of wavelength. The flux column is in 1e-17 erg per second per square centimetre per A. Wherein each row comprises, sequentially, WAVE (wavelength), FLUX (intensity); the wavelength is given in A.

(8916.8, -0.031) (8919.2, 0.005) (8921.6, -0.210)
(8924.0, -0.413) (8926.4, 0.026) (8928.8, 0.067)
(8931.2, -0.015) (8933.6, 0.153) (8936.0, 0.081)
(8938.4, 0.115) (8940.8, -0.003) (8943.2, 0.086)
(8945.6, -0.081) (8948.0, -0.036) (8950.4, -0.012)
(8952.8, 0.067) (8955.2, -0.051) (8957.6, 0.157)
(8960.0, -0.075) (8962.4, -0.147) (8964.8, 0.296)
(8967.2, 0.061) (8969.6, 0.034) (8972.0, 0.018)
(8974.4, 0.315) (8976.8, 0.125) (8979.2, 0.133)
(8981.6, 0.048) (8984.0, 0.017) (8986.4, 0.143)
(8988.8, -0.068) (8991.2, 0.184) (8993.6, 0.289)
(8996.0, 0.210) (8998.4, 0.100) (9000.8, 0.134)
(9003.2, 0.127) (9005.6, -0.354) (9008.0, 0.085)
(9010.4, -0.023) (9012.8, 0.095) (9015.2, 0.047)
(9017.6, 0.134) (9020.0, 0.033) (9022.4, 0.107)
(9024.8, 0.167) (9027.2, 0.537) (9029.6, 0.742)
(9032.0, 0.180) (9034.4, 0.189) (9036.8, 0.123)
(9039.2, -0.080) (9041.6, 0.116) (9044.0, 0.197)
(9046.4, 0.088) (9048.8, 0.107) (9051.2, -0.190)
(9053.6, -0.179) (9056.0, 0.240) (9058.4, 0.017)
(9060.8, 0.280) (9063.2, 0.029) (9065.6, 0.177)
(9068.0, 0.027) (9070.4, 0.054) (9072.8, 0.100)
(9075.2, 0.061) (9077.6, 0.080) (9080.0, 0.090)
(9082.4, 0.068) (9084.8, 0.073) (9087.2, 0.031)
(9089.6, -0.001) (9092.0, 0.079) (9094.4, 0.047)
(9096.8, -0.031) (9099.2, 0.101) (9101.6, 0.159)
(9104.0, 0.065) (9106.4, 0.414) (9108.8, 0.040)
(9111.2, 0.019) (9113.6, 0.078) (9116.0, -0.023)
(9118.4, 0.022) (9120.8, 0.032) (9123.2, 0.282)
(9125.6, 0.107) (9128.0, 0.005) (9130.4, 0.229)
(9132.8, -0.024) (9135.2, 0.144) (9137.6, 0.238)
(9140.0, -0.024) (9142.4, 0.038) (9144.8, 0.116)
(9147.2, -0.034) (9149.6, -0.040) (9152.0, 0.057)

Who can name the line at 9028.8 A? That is H-beta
